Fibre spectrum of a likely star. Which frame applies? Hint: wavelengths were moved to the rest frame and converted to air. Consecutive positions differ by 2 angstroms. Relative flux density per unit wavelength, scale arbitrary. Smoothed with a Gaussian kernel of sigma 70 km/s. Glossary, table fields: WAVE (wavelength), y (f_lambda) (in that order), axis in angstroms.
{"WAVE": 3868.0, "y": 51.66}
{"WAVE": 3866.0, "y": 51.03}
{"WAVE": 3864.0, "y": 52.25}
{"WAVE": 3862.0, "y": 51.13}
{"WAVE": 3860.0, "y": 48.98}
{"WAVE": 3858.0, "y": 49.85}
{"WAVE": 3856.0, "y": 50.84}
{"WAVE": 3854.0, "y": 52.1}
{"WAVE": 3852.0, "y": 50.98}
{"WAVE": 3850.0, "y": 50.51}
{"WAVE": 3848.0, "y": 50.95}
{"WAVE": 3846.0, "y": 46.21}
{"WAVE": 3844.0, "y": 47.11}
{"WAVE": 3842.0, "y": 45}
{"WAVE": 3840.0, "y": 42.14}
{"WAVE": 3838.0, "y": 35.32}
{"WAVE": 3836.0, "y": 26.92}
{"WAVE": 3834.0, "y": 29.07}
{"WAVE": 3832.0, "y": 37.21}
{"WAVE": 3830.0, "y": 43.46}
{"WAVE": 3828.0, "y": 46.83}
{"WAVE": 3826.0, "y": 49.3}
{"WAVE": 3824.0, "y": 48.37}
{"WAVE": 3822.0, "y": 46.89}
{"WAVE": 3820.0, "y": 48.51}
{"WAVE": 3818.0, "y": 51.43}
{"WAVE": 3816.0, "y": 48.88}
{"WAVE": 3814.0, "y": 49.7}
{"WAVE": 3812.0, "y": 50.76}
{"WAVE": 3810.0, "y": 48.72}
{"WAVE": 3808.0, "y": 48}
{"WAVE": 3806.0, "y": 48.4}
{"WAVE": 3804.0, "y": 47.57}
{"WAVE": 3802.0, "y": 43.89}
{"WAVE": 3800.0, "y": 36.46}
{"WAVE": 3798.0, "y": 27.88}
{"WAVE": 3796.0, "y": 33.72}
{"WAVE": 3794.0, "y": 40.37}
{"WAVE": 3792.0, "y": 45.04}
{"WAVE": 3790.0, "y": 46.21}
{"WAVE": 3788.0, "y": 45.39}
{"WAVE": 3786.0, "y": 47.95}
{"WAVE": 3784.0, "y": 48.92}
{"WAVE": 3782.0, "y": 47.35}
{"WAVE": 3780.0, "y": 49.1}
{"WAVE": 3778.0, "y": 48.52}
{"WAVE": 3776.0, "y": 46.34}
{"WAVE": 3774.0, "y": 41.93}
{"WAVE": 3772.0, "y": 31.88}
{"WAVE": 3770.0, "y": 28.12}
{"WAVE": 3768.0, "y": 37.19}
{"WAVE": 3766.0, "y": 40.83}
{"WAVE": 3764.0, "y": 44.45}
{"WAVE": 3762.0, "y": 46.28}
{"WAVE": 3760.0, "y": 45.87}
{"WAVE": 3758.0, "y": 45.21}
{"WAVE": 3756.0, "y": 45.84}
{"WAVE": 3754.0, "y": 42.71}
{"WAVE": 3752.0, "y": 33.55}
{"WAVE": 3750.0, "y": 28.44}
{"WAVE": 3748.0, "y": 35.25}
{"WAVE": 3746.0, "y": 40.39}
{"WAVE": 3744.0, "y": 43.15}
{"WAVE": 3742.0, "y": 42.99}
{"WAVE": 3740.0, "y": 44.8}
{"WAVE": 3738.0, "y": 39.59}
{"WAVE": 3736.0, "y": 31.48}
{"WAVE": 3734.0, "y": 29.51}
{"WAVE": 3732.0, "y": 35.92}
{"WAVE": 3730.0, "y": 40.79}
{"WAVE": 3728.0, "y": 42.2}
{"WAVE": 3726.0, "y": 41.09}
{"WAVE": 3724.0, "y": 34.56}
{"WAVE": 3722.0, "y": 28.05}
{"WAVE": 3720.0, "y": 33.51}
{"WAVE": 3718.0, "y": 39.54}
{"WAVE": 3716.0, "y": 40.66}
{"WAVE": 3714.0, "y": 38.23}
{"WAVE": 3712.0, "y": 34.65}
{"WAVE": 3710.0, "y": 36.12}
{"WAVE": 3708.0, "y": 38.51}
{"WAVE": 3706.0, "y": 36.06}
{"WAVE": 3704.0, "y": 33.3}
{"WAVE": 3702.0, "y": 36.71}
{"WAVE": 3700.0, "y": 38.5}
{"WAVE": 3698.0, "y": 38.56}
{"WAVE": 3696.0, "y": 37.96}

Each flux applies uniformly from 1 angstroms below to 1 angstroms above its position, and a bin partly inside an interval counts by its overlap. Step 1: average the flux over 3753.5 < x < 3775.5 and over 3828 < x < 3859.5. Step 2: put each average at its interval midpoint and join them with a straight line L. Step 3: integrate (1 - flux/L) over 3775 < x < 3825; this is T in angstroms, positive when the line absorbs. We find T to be -4.02 angstroms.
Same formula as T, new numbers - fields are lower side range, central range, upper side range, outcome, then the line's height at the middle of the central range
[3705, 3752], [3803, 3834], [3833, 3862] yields -2.9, 43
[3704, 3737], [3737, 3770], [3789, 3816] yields -1.2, 39.3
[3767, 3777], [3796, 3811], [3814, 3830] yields 0.7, 44.2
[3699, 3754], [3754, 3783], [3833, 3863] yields -2.1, 39.8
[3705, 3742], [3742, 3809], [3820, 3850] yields -3.5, 39.8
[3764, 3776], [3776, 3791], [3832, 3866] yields -3.3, 38.9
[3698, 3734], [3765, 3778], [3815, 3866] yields 0.8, 41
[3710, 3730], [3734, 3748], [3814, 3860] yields -0.2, 38.6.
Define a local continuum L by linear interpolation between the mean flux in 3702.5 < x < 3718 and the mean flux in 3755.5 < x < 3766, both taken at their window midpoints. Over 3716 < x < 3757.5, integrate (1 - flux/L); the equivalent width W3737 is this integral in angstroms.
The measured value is 3.4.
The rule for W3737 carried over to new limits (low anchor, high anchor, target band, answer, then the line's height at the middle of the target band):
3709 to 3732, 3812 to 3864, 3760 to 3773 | 0.6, 40.7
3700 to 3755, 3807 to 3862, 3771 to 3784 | -1.0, 41.4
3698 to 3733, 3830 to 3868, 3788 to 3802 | 1.0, 42.1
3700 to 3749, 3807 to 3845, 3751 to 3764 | -1.2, 39.7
